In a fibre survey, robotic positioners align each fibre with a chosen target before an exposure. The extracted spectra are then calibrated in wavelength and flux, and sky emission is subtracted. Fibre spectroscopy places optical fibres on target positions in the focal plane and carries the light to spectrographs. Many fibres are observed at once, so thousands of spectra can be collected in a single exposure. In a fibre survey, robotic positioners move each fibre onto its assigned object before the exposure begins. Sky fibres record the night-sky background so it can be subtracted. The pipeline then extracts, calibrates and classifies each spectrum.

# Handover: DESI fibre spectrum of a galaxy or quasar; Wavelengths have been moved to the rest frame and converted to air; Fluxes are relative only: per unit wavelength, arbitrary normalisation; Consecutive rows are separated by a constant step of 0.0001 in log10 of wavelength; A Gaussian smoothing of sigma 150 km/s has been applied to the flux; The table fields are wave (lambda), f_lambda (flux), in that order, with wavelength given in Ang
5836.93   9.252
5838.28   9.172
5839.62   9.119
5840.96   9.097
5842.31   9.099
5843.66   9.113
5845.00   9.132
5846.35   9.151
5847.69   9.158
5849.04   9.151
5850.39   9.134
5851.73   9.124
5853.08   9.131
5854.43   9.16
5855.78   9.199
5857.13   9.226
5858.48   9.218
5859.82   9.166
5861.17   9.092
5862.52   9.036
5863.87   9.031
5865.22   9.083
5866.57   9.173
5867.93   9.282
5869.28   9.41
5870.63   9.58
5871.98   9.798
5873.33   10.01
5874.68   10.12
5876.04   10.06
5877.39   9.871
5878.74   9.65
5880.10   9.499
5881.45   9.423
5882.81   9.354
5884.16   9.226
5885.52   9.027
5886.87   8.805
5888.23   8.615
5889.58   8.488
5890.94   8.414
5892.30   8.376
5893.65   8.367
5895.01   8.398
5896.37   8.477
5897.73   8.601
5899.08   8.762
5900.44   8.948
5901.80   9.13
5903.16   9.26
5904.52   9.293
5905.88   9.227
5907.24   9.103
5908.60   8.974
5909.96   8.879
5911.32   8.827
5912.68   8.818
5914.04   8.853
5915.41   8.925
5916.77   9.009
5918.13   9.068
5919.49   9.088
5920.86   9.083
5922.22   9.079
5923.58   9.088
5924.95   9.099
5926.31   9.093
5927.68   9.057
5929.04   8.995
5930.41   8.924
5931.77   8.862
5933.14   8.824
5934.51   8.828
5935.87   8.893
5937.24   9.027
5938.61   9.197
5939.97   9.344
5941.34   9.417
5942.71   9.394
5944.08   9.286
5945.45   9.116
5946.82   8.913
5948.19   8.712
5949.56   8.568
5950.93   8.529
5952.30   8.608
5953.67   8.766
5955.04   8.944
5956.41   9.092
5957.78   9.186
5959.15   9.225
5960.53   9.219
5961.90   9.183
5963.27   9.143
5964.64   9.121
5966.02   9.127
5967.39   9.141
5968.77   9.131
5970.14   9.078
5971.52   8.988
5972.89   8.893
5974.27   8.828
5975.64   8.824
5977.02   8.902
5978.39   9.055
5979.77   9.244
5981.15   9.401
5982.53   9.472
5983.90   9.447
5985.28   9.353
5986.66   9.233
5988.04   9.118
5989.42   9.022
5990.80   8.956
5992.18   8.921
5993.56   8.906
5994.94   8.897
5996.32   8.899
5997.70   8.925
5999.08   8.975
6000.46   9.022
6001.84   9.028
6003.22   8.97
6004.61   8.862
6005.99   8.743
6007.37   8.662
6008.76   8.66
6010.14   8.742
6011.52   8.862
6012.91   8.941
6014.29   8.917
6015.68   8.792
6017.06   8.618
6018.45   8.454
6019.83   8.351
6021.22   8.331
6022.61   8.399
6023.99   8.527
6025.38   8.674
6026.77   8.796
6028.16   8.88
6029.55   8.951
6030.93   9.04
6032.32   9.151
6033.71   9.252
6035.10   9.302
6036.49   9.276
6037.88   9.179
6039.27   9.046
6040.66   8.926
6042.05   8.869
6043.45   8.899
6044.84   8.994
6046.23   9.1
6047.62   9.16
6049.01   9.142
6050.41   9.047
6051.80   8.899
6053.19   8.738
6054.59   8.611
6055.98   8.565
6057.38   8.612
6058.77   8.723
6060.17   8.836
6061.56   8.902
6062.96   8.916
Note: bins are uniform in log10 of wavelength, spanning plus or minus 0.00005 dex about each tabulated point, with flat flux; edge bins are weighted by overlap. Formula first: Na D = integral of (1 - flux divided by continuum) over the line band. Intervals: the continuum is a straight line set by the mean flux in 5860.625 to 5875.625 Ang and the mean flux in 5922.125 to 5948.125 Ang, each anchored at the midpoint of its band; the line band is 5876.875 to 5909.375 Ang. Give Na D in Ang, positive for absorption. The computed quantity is 1.15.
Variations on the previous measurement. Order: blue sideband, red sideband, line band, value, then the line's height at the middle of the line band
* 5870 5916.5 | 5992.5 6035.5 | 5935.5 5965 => -0.3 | 8.96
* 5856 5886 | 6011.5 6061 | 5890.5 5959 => 2.2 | 9.24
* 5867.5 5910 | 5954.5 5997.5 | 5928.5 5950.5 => 0.2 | 9.11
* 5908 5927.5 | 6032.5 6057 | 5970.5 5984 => -0.1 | 8.99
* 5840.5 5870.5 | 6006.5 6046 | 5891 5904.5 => 0.5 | 9.08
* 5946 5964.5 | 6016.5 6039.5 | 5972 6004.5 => -0.6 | 8.89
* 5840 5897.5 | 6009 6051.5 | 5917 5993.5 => -0.4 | 9.01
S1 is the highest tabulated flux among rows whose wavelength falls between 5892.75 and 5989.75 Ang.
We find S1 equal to 9.472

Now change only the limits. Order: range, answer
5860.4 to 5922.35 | 10.12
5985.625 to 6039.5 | 9.302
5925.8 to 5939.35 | 9.197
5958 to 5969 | 9.225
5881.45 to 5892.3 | 9.423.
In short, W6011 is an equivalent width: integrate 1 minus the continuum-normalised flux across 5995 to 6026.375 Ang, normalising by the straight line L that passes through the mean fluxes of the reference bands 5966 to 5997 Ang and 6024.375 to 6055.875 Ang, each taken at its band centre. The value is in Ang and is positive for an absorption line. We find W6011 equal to 1.0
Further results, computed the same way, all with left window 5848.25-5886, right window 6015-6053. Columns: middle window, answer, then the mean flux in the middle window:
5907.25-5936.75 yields 0.77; 8.97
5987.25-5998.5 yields 0.06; 8.96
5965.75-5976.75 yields 0.09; 8.99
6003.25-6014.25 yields 0.20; 8.8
